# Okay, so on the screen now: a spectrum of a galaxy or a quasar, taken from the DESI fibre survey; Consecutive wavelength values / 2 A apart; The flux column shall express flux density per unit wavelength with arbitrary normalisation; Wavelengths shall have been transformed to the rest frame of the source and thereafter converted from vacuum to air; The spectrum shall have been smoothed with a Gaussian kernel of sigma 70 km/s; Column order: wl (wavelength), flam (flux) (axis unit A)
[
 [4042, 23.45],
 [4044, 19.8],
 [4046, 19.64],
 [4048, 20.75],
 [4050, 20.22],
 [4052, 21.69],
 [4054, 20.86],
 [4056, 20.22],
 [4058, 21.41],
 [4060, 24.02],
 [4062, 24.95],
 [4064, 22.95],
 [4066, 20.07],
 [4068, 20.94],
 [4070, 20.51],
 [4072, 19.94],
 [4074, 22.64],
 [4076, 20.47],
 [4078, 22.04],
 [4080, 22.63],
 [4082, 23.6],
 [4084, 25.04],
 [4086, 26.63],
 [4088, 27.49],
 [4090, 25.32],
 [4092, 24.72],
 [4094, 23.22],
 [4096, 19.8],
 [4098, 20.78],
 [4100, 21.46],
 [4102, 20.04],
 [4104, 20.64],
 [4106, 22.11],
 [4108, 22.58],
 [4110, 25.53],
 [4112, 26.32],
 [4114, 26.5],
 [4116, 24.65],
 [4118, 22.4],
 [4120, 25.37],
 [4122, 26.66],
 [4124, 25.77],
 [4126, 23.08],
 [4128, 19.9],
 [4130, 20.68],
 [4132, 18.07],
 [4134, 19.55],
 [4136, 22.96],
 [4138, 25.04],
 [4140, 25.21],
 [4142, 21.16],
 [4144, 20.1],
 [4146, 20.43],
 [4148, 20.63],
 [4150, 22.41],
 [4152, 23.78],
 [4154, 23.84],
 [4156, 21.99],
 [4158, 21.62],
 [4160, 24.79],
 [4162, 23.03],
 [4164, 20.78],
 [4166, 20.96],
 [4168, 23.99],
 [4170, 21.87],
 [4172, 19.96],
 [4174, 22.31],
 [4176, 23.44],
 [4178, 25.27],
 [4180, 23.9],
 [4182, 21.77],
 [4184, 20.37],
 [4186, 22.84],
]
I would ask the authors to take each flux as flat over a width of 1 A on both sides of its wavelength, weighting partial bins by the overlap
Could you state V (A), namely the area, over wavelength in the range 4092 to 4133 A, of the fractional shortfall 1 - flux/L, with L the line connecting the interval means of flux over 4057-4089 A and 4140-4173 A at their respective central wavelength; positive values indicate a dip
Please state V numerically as -0.7 A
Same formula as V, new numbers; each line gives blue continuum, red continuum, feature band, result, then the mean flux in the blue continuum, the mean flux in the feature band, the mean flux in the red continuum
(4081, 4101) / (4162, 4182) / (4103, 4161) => 0.6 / 23.8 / 22.9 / 22.5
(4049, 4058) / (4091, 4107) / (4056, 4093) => -3.2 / 20.8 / 23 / 21.6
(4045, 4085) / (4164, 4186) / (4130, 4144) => 0.2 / 21.7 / 21.8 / 22.3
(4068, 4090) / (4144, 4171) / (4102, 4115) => -0.5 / 23.1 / 23.6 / 22.2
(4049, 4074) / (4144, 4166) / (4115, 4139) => -1.0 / 21.5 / 22.8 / 22.2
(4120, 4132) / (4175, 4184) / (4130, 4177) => 2.1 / 23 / 22.1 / 23.2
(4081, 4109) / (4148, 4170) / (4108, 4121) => -1.1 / 23.1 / 24.9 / 22.6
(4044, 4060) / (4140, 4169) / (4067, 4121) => -4.2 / 20.8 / 23.1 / 22.2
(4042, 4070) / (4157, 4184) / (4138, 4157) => 0.0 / 21.4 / 22.3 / 22.5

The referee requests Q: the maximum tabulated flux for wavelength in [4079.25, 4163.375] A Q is 27.49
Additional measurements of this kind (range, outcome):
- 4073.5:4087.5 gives 26.63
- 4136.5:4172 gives 25.21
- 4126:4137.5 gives 23.08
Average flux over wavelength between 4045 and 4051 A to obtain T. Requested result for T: 20.2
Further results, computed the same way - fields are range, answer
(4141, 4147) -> 20.6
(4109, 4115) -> 26.1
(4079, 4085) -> 23.8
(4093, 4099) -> 21.3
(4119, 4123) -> 26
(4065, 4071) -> 20.5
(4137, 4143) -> 23.8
